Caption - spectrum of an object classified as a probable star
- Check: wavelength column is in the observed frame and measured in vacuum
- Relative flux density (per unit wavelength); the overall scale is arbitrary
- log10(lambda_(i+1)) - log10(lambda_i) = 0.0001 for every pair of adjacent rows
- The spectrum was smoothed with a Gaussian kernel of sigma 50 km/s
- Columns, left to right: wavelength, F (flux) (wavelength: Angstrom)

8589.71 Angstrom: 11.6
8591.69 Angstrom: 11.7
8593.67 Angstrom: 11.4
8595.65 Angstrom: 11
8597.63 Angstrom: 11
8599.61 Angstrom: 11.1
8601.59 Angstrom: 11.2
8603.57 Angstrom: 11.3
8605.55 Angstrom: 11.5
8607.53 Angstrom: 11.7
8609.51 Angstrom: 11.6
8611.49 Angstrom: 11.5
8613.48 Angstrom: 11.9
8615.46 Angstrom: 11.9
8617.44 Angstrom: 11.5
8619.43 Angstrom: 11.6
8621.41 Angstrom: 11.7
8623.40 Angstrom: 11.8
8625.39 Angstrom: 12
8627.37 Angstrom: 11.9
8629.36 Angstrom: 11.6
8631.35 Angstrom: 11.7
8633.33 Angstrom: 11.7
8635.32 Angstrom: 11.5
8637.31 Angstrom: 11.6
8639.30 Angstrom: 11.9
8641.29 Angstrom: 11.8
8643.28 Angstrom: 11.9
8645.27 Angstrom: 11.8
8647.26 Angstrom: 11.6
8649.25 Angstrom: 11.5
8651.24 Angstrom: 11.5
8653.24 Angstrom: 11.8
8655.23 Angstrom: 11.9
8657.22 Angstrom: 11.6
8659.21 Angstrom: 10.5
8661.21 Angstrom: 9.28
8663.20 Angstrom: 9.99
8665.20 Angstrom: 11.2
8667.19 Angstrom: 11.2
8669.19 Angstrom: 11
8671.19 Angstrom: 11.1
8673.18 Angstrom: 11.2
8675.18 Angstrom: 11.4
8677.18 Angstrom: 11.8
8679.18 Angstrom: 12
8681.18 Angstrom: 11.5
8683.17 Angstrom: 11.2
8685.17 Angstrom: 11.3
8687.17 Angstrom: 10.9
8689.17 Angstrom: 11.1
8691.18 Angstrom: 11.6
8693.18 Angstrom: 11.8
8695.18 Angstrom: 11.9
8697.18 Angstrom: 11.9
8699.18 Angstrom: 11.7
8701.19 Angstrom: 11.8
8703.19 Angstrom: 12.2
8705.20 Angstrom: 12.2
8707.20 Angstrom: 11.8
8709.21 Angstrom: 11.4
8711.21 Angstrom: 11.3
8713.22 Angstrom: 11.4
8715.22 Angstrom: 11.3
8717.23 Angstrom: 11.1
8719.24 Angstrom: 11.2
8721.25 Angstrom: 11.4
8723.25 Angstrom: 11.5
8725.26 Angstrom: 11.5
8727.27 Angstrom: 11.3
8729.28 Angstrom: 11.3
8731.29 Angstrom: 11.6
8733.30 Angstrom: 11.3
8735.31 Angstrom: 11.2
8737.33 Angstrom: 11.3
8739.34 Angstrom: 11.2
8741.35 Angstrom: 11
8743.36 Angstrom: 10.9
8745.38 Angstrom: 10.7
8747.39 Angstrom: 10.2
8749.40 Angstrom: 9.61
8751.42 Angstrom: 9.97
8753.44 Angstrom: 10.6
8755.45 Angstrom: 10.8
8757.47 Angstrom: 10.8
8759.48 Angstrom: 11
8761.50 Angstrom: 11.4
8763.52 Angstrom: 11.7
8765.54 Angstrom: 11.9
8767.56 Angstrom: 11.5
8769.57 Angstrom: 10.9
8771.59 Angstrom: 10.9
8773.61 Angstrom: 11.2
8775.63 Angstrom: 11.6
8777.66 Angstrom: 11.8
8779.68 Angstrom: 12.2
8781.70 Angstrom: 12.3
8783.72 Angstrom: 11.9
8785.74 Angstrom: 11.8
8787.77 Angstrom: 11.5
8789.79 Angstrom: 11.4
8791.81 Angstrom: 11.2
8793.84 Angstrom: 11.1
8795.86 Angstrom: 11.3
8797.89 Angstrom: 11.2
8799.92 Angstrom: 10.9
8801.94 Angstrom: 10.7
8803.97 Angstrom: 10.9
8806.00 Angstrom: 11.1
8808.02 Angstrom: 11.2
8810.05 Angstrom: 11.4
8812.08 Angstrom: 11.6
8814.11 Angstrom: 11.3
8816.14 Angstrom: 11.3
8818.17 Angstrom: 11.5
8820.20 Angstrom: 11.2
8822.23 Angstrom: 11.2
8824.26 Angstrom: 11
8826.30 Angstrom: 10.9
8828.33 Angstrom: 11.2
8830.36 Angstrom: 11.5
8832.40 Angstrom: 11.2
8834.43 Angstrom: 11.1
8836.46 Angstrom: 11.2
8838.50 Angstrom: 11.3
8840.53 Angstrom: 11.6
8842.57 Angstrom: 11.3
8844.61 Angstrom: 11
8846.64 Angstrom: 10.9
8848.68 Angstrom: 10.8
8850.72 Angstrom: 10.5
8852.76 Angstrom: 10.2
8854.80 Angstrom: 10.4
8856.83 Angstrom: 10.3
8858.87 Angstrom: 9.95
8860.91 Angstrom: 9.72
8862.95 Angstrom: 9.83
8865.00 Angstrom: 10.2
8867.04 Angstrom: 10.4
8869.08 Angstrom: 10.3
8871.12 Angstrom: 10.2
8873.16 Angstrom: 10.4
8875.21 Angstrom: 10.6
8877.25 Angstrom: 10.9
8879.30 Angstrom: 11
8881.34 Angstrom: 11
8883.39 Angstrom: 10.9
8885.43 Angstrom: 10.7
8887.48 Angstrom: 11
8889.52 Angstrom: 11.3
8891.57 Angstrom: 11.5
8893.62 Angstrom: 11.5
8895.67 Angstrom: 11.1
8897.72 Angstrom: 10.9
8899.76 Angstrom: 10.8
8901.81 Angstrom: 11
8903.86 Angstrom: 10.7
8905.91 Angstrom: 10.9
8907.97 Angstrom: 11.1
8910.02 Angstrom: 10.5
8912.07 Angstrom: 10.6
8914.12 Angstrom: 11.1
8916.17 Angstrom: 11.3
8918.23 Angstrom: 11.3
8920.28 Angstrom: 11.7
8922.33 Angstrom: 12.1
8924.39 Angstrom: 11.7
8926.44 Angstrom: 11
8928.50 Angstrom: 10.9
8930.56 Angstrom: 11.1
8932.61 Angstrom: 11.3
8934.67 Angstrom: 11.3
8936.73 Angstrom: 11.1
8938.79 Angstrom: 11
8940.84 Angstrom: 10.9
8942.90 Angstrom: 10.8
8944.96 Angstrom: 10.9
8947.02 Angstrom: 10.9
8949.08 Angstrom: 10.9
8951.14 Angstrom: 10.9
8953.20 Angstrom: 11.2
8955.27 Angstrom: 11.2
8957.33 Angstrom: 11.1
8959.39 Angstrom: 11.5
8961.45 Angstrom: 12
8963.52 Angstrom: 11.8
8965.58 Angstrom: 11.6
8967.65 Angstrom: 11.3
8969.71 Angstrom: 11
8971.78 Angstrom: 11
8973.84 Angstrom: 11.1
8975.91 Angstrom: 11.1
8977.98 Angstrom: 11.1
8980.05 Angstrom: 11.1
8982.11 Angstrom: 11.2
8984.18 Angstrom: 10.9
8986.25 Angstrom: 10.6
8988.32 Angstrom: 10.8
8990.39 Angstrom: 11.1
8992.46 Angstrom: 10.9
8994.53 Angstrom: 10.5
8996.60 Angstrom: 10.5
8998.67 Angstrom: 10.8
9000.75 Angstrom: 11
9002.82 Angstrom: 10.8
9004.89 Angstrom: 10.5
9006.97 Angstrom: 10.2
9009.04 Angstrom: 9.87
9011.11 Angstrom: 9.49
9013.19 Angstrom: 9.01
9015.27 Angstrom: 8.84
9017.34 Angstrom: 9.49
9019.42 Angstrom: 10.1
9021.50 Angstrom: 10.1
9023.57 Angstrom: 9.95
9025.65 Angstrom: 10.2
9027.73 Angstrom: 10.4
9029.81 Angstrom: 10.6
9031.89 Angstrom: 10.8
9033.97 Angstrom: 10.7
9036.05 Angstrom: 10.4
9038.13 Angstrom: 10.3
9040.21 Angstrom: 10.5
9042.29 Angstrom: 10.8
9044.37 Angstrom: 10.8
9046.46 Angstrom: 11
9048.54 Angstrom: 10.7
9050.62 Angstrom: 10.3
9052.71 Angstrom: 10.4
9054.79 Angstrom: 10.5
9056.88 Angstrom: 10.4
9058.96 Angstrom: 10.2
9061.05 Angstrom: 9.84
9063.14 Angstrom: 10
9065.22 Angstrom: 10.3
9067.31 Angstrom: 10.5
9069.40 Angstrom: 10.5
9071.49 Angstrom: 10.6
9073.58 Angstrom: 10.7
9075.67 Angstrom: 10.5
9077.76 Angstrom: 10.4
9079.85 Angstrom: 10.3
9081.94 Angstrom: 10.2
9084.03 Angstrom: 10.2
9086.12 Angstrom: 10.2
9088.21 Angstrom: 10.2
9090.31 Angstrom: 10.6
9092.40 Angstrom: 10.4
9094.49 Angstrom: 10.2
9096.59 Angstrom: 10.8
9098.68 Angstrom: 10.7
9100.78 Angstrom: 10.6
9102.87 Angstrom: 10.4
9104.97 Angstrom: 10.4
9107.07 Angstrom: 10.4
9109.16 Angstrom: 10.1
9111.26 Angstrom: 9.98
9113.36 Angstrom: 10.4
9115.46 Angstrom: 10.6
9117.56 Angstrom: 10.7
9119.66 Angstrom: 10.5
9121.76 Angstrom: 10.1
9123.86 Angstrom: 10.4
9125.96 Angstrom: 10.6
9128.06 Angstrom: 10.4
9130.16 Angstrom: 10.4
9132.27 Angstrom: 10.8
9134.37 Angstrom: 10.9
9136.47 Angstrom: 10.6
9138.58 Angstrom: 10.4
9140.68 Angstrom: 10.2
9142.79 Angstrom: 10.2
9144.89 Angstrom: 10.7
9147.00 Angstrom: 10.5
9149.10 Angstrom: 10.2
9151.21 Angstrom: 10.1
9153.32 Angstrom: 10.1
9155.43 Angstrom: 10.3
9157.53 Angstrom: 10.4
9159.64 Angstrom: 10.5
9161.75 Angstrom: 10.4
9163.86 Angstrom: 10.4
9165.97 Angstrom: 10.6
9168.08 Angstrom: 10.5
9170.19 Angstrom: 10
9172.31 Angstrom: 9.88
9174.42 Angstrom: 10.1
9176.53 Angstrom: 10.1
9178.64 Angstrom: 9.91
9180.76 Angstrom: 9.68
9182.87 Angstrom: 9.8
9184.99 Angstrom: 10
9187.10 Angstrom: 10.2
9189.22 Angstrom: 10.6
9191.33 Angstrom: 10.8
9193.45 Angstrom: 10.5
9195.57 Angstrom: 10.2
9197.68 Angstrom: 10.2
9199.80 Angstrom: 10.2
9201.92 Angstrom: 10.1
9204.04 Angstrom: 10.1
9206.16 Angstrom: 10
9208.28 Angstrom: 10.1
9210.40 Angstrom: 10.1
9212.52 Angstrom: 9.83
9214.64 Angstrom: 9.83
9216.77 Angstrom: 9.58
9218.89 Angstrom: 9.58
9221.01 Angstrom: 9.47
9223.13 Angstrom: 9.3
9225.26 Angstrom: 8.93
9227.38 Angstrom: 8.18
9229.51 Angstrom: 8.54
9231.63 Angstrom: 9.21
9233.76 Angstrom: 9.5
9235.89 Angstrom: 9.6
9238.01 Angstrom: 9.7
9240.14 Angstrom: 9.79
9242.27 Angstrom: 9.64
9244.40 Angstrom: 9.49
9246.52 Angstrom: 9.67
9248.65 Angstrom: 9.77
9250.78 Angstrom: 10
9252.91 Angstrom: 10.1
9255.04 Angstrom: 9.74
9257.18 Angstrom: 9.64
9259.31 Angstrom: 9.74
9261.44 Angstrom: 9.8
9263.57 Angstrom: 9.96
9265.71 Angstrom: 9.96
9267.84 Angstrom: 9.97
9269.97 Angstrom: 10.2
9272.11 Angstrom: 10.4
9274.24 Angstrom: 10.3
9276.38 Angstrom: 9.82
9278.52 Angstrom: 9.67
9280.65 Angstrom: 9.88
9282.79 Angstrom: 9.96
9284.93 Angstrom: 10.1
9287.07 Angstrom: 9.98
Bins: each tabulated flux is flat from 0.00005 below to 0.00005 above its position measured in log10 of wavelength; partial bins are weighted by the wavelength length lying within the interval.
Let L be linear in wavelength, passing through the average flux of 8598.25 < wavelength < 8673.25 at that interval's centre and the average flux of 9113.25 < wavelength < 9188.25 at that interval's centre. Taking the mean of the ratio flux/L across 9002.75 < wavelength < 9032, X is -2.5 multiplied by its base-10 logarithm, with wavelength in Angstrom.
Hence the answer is 0.07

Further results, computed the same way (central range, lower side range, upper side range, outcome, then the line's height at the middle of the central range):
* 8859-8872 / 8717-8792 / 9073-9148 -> 0.09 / 11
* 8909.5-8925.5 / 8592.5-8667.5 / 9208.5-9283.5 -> -0.07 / 10.6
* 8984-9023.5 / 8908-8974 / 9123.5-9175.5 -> 0.07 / 10.9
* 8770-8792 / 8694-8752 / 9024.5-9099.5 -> -0.04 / 11.1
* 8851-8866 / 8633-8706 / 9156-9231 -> 0.08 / 10.9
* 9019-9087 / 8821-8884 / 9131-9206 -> 0.00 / 10.5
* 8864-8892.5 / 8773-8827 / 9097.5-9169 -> 0.04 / 11.1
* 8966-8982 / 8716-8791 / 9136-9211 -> -0.04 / 10.7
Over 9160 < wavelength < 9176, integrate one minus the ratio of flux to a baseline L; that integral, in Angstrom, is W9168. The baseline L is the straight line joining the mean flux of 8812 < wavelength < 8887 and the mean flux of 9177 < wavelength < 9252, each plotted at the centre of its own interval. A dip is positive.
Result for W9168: -0.6 Angstrom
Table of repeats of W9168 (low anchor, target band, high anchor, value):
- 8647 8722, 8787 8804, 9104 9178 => 0.0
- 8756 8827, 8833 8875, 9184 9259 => 2.0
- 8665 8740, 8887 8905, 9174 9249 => -0.5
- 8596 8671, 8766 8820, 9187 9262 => -1.9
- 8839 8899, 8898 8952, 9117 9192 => -2.2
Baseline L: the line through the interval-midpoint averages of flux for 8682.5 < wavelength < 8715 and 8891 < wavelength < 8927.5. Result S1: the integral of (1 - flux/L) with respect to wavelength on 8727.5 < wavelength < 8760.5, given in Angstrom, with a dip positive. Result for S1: 1.8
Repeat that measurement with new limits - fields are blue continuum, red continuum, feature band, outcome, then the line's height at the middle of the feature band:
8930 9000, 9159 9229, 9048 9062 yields 0.4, 10.6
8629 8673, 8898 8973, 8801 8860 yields 1.0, 11.2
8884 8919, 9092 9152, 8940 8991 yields -1.3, 10.8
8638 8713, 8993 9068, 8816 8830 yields -0.3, 11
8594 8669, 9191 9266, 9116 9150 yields -1.6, 10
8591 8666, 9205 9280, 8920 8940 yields -1.3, 10.6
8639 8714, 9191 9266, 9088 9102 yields -0.5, 10.1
